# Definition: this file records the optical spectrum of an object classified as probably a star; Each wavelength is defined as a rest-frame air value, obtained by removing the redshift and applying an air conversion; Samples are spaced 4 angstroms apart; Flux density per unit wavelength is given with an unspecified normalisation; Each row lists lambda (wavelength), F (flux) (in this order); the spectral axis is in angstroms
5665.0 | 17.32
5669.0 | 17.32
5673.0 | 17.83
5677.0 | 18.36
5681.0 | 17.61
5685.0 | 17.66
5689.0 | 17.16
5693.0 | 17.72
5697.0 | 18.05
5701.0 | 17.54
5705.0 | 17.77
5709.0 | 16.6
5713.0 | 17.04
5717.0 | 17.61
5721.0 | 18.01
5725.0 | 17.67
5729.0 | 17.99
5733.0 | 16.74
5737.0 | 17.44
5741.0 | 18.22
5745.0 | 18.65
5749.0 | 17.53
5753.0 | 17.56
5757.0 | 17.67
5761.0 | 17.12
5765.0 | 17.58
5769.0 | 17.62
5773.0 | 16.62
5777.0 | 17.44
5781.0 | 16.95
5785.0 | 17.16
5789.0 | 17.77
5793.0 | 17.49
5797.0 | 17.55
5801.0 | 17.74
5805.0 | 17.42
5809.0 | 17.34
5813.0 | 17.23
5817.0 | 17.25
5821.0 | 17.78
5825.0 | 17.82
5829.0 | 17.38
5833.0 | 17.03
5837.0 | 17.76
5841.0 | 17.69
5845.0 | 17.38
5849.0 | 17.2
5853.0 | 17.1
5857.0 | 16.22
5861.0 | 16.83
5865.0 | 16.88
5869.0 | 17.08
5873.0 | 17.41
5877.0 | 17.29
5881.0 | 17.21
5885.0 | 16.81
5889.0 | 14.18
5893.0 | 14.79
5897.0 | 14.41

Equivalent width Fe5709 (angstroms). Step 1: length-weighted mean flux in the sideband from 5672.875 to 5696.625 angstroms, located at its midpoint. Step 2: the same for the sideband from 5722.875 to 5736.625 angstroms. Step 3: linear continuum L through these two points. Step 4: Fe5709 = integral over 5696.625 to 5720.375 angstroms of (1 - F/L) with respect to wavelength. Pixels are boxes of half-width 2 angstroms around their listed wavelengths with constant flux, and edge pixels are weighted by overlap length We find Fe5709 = 0.2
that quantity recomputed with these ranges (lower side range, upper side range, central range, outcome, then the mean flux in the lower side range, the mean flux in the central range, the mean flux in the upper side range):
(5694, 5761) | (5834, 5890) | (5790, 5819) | -0.32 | 17.6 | 17.4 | 17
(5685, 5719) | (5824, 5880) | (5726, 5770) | -0.69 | 17.4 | 17.6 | 17.2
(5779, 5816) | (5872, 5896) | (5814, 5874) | -1.86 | 17.4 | 17.3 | 16.2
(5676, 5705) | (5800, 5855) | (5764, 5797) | 0.36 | 17.7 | 17.3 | 17.4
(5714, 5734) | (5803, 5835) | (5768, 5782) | 0.29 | 17.6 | 17.1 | 17.4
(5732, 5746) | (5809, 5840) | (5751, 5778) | 0.47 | 17.8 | 17.4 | 17.5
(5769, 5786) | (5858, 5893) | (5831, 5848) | -0.68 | 17.1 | 17.4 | 16.6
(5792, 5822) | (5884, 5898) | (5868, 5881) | -1.52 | 17.5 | 17.3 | 15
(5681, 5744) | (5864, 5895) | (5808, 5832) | -0.87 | 17.6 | 17.5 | 16.4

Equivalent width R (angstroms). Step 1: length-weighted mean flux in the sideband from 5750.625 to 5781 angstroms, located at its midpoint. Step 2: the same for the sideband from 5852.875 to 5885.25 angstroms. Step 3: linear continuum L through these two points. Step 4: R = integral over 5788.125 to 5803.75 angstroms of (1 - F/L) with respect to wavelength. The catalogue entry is -0.3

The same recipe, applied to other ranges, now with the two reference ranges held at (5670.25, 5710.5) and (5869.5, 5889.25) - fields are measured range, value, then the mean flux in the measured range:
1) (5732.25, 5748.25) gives -0.37 angstroms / 17.8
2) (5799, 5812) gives -0.25 angstroms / 17.5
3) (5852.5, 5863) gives 0.16 angstroms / 16.7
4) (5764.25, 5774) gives 0.00 angstroms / 17.3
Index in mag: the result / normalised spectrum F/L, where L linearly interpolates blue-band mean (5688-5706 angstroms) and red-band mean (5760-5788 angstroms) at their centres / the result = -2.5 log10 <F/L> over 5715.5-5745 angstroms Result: -0.02 mag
